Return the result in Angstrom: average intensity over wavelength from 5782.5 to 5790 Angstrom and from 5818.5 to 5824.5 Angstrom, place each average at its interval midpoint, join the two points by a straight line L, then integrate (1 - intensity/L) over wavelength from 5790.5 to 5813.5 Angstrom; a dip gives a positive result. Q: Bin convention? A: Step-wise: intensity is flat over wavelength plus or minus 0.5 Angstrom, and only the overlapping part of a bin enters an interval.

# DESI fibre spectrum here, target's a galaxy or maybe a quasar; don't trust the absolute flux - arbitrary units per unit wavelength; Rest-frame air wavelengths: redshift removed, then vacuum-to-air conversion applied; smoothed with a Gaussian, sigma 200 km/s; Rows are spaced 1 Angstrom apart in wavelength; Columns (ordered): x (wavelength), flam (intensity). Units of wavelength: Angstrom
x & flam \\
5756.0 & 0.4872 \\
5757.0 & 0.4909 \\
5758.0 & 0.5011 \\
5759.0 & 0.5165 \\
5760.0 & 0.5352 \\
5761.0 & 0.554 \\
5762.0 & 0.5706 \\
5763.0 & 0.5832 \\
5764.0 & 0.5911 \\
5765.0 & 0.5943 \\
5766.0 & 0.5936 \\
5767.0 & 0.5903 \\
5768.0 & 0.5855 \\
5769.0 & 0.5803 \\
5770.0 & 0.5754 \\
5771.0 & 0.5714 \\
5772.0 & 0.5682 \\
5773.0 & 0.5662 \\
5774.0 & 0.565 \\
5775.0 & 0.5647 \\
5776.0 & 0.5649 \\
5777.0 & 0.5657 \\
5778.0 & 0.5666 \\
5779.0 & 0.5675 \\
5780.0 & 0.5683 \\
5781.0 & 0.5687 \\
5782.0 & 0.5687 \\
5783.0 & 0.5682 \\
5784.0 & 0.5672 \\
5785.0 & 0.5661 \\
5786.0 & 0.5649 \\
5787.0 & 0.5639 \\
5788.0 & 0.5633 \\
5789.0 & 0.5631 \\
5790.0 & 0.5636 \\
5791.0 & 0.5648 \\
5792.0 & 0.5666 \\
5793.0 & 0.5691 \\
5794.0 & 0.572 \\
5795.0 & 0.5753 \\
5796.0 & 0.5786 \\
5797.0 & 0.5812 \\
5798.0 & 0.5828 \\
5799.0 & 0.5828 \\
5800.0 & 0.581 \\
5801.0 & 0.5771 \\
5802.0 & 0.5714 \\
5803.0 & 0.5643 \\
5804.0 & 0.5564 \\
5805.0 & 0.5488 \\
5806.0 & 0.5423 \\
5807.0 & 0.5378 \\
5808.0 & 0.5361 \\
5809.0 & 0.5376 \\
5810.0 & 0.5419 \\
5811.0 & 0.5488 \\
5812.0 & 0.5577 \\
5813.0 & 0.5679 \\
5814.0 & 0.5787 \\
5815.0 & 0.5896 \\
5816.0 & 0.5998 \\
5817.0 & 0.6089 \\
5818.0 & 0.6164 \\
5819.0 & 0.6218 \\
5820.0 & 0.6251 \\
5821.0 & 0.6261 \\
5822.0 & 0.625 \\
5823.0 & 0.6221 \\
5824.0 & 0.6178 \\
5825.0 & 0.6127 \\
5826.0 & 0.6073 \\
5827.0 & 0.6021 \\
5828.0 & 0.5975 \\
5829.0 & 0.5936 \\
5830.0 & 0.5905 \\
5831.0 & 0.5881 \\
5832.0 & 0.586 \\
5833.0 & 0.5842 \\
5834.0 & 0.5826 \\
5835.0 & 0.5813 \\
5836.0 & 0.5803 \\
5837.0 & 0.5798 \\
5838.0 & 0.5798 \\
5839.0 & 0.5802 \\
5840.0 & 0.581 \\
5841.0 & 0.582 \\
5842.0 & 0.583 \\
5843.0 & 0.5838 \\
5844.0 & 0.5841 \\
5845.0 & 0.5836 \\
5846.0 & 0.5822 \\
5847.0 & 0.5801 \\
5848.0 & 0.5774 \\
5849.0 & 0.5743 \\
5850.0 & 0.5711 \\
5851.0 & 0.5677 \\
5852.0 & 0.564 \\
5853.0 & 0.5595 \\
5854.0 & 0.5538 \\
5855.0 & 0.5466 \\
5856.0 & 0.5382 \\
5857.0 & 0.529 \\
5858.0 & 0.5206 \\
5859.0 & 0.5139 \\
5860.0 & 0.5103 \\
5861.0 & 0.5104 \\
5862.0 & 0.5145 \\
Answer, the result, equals 1.09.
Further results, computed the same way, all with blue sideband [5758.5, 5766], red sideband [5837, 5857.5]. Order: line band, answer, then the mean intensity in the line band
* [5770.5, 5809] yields 0.09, 0.566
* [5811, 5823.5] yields -0.71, 0.601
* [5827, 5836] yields -0.30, 0.588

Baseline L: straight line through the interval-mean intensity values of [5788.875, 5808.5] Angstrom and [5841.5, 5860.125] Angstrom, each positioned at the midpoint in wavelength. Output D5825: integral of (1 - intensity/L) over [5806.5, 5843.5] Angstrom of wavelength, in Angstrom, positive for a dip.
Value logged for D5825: -1.6 Angstrom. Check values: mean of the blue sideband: 0.566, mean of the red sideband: 0.56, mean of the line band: 0.587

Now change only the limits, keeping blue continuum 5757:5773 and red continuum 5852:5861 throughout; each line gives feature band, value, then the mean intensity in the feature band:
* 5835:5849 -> -1.1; 0.581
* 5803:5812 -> 0.1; 0.546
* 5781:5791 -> -0.1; 0.566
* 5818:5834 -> -1.8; 0.606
